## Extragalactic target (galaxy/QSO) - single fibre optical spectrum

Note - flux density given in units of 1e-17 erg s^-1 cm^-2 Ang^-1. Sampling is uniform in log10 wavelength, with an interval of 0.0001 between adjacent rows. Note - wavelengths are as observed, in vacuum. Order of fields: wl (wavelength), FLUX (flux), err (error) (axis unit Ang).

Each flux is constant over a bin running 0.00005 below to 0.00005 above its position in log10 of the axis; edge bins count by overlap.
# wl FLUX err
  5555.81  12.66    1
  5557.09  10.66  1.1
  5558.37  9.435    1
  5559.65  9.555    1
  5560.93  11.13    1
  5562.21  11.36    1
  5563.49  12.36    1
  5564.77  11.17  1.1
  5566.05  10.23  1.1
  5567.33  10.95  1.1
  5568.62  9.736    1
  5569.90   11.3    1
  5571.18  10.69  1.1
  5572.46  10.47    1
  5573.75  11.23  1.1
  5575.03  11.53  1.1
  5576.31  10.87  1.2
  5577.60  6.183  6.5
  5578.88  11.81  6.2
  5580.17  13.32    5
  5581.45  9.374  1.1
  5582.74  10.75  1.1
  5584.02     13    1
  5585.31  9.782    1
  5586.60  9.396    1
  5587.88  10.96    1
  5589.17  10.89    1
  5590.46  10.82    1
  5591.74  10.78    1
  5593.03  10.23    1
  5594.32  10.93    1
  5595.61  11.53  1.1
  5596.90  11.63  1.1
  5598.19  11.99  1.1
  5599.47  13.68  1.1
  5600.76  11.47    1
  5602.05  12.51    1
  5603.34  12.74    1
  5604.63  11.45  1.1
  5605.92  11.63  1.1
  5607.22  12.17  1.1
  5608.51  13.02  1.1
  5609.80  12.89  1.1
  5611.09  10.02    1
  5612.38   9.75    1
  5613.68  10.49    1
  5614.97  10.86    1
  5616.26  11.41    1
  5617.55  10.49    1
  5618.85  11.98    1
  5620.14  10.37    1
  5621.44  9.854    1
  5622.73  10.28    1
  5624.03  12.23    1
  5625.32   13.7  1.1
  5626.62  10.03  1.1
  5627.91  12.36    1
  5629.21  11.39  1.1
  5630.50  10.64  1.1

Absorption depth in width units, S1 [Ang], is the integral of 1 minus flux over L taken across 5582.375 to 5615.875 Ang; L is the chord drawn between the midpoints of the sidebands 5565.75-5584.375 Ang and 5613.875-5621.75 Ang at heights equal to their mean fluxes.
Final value -1.75 Ang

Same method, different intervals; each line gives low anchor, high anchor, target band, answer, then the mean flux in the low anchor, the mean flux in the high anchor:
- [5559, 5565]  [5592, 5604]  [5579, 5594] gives 0.9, 11.1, 11.8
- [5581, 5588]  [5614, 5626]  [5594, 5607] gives -1.4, 10.5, 11.2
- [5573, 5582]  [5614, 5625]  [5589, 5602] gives -0.8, 10.6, 11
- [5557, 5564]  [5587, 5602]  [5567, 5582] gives 0.5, 10.7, 11.4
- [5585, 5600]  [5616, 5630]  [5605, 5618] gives -0.1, 11.1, 11.3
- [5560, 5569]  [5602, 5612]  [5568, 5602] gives 1.5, 11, 12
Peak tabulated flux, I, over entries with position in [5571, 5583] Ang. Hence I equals 13.32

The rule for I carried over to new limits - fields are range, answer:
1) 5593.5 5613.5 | 13.68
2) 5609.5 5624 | 12.89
